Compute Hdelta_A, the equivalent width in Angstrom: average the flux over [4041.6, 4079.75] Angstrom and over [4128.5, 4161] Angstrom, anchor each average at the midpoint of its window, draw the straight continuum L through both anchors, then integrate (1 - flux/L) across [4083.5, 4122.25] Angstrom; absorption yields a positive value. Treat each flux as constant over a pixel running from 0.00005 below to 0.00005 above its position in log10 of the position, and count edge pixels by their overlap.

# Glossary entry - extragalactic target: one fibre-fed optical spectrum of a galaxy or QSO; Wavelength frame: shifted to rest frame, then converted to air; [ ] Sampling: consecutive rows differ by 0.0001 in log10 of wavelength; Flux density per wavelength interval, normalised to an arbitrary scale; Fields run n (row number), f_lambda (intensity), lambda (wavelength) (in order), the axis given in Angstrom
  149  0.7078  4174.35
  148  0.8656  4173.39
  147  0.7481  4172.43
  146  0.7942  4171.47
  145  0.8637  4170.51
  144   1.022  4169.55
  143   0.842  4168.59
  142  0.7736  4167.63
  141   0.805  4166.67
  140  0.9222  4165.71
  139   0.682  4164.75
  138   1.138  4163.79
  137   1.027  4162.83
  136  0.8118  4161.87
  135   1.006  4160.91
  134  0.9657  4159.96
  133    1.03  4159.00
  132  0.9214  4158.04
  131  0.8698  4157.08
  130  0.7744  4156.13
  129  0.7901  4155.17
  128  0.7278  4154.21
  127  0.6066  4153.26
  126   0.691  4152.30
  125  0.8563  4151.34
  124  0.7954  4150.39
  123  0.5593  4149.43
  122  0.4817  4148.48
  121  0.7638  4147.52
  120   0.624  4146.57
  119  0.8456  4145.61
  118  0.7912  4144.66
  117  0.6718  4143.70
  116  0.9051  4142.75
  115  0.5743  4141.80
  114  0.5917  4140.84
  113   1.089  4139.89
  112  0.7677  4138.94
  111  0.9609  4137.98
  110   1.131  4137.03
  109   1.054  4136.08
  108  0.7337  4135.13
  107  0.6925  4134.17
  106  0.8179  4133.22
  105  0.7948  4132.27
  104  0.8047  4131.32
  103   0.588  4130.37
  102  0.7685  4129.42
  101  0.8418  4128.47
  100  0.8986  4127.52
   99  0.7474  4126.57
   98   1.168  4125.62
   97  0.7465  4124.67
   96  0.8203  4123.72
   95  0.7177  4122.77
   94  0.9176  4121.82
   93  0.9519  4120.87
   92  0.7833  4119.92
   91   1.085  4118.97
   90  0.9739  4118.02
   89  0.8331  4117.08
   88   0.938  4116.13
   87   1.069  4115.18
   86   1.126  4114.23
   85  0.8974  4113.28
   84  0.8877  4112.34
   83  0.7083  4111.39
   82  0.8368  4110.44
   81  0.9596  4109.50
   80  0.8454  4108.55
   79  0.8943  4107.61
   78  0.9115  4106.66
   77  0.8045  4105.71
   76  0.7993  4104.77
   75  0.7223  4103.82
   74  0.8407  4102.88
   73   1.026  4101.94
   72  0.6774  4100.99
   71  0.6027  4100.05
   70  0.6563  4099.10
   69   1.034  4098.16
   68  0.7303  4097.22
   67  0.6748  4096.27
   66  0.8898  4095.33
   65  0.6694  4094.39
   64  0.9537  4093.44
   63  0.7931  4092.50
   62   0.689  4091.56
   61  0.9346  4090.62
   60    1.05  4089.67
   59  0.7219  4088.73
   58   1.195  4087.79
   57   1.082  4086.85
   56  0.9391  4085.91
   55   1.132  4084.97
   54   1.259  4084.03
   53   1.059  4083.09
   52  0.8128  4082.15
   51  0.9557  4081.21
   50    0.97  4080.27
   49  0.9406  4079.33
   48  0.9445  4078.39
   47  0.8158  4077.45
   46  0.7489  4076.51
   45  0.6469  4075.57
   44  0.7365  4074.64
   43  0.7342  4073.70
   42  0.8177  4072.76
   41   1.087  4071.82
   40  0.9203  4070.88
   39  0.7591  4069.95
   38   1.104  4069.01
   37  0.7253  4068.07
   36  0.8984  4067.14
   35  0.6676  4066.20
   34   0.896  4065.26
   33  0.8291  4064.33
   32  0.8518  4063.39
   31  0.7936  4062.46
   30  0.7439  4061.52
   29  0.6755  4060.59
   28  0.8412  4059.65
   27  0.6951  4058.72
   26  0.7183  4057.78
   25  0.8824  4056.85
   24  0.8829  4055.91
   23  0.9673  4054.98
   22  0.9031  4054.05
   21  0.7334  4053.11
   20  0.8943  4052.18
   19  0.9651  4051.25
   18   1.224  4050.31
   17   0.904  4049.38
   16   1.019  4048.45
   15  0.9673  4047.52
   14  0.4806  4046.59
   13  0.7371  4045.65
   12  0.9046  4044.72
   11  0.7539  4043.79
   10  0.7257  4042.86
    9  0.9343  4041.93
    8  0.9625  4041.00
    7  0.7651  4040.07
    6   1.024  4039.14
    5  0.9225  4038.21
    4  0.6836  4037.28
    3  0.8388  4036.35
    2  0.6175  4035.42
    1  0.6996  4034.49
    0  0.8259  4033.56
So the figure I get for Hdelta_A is -3.5 Angstrom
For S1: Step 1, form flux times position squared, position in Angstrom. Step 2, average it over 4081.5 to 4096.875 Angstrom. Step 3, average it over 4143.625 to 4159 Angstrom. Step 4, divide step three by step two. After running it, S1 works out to 0.8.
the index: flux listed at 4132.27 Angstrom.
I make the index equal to 0.7948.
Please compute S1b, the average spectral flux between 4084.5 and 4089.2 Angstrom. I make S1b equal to 1.02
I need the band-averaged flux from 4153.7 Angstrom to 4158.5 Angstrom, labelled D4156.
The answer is 0.815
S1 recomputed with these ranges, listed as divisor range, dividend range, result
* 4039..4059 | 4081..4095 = 1.12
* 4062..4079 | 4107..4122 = 1.13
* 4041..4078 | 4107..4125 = 1.10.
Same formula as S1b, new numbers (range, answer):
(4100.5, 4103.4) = 0.846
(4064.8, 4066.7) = 0.78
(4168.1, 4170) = 0.93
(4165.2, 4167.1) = 0.862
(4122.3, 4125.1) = 0.762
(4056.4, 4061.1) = 0.762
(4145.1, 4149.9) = 0.657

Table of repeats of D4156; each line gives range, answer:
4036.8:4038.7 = 0.806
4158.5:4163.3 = 0.968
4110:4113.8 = 0.835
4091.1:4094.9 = 0.778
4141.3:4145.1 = 0.734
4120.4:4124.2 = 0.851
